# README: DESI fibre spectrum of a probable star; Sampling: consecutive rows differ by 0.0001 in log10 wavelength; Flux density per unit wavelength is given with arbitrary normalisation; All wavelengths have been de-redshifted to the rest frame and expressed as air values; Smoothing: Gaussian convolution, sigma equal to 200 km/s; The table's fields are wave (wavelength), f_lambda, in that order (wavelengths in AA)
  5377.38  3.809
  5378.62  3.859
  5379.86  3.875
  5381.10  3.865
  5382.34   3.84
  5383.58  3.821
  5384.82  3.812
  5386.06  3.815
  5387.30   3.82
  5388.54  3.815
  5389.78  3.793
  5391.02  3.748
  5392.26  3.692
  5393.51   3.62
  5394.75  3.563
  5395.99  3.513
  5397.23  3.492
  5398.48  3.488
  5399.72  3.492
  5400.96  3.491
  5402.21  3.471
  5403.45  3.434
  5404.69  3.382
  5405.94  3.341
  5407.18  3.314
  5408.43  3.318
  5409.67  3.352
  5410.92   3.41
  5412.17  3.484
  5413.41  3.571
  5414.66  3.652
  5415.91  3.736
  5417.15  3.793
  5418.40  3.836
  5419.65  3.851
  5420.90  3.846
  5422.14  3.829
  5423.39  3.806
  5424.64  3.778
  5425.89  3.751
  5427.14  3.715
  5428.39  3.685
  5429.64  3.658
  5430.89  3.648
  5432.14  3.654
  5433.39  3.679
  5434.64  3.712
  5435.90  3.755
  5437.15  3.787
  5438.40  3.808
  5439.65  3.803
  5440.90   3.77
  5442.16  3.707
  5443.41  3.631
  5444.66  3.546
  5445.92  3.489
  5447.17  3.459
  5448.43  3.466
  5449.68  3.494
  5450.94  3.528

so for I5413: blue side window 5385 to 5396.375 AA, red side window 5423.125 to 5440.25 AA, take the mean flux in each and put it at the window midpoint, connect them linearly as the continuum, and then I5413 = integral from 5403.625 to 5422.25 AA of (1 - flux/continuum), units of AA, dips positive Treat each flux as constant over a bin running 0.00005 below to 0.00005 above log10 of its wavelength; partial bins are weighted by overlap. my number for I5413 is 0.8 AA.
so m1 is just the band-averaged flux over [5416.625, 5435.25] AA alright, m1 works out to 3.75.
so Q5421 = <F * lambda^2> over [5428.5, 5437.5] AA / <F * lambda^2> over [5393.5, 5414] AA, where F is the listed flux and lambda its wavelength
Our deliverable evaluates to 1.1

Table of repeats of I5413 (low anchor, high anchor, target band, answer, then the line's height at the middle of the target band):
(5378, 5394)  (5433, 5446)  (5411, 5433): 0.13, 3.74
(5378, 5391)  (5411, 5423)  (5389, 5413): 1.76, 3.77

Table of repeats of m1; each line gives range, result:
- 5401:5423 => 3.57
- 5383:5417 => 3.57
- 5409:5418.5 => 3.59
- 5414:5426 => 3.79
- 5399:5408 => 3.42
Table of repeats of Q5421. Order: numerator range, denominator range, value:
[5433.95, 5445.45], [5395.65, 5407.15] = 1.09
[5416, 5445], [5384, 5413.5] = 1.07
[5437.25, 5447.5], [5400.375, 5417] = 1.07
